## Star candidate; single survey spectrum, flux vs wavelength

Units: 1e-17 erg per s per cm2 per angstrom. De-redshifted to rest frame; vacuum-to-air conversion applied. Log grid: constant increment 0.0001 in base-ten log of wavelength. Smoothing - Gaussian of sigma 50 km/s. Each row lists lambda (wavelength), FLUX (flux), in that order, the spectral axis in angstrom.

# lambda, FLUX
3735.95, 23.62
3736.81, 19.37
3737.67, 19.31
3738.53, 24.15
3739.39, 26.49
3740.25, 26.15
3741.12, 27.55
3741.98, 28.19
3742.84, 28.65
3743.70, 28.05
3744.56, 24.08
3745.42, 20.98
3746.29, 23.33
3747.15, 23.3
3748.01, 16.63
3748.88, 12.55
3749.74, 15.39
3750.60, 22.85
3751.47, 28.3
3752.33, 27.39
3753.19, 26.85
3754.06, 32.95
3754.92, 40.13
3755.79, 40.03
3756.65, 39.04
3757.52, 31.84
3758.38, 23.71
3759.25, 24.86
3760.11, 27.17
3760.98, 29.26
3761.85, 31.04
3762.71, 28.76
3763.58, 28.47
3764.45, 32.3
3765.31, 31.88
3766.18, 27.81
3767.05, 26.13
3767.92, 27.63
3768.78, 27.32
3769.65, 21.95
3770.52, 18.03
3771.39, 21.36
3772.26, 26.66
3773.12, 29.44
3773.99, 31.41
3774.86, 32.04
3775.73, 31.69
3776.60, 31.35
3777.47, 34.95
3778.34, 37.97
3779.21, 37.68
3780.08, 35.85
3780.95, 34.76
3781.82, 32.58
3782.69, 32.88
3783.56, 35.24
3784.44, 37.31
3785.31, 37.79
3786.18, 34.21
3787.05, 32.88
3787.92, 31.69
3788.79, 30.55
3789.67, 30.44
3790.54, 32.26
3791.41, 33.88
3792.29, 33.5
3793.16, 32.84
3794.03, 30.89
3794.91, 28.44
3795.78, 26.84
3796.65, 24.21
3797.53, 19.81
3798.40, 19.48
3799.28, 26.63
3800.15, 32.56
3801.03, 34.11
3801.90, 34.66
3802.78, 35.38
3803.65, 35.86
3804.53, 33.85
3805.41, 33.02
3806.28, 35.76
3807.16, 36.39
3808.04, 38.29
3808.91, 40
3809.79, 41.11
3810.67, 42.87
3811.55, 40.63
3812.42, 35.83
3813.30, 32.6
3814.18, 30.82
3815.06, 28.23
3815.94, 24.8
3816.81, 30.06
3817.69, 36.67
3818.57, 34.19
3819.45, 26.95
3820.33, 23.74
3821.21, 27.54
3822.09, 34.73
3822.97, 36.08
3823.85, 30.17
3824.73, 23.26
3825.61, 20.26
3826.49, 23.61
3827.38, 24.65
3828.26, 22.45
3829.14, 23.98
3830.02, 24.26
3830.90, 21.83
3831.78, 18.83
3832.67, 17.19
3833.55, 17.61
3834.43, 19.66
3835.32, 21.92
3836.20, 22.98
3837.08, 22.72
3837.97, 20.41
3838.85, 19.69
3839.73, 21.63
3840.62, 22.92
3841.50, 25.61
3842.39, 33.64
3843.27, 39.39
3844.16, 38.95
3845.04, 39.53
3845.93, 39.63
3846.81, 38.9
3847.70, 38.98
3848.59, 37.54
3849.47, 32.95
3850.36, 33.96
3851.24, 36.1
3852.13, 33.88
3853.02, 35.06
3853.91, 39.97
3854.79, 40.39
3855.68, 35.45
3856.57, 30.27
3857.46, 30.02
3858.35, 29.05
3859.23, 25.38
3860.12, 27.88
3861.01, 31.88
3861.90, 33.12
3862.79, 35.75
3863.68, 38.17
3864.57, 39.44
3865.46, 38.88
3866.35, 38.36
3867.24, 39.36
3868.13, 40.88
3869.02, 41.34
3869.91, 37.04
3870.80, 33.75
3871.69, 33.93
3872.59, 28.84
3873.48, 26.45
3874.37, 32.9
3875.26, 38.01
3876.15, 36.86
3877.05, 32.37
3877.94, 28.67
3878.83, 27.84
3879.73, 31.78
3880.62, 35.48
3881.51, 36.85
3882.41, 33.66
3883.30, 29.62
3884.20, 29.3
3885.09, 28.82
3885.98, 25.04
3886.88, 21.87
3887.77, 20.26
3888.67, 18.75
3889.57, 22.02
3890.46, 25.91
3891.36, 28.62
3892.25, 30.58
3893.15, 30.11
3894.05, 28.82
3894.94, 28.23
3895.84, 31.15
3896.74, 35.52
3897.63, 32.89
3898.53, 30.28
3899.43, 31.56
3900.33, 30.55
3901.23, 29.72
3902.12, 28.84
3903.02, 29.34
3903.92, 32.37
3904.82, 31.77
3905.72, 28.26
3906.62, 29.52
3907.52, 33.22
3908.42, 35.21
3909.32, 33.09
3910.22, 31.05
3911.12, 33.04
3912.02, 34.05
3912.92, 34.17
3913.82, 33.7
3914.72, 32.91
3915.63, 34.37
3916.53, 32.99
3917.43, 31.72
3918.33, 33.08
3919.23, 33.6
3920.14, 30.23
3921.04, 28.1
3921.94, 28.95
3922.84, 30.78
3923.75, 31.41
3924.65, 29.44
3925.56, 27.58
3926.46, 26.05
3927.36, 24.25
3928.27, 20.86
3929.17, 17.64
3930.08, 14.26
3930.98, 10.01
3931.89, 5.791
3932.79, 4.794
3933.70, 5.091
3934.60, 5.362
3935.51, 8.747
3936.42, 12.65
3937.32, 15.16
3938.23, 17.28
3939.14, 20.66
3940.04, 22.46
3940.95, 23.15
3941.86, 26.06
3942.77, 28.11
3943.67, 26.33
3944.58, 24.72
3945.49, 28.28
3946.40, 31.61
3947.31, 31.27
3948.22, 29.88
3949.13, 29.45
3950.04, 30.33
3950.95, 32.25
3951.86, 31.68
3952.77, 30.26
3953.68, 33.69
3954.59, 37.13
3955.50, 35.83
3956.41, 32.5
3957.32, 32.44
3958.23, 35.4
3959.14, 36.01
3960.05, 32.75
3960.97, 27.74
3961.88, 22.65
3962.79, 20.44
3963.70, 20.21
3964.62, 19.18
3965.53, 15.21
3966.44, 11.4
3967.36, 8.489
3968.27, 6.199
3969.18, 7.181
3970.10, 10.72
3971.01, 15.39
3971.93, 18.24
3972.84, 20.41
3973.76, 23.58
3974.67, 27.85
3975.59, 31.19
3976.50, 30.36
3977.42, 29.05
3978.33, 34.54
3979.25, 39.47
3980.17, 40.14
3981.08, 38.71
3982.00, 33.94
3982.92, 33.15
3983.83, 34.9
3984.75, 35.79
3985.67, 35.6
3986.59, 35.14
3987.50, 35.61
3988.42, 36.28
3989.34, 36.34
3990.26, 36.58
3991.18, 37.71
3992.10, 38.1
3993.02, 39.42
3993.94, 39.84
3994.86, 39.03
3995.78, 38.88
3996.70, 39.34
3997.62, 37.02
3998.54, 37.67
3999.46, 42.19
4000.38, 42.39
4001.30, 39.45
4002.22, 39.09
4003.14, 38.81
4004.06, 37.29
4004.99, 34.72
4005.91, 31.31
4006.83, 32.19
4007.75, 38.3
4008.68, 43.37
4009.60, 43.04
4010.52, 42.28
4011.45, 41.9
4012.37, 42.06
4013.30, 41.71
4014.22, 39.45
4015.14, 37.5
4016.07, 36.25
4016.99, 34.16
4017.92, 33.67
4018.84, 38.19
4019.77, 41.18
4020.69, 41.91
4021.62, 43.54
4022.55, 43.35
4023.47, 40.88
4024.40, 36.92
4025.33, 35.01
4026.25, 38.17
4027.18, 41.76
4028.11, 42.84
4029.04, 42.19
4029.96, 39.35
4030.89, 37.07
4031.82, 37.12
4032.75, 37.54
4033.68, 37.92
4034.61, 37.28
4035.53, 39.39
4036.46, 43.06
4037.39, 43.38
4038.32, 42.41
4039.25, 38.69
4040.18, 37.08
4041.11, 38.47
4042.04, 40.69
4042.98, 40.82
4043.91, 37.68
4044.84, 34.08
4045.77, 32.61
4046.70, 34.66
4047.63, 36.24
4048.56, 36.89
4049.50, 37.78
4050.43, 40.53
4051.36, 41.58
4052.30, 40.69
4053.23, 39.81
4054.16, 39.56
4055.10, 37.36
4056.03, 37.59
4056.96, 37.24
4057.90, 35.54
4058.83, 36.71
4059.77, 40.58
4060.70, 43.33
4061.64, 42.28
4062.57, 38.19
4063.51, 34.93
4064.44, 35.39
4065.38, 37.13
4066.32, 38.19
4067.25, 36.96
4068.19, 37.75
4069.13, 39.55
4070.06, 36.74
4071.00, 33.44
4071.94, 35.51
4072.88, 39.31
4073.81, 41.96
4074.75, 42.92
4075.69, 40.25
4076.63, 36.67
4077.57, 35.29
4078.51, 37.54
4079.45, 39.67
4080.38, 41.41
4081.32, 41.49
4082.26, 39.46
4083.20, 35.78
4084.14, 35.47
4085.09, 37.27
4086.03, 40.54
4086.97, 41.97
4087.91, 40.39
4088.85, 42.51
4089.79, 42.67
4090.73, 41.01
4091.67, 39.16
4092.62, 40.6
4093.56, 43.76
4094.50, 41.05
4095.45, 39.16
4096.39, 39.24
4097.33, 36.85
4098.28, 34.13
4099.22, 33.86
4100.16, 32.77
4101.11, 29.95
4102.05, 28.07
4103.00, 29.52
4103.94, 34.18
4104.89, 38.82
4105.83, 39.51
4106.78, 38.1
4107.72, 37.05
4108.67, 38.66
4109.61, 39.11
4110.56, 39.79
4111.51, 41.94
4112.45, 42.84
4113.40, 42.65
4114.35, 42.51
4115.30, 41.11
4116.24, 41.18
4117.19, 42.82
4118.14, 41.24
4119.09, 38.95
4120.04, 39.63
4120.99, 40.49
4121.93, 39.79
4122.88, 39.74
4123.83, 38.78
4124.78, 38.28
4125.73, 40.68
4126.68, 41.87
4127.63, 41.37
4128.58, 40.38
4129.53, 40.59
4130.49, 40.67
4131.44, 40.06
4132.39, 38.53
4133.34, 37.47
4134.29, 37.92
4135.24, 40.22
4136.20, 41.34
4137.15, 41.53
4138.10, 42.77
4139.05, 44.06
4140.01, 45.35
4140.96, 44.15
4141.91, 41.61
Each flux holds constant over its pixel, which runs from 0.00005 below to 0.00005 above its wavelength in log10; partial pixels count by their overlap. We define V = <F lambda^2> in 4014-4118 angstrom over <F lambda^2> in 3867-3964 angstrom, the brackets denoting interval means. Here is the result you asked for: 1.47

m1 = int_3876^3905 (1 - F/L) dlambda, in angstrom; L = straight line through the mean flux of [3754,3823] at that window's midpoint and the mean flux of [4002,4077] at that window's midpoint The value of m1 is 4.24 angstrom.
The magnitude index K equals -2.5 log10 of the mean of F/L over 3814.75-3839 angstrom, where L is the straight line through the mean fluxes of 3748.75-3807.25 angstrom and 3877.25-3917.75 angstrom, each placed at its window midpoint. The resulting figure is 0.21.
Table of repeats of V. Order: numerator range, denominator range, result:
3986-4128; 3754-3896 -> 1.41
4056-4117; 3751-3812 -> 1.42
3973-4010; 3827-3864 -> 1.32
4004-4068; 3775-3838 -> 1.43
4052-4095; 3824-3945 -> 1.51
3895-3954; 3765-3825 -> 0.90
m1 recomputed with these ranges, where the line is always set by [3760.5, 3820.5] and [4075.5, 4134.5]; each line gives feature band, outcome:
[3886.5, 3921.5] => 4.0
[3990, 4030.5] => -2.6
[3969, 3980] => 3.4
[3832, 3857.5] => 1.9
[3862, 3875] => -1.0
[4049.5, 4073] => -0.2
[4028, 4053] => -0.9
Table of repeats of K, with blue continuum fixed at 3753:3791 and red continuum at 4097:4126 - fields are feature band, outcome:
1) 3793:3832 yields 0.06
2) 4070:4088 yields -0.03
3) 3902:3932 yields 0.18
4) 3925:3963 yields 0.40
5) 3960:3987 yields 0.37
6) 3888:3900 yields 0.18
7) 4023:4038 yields -0.08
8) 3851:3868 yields -0.06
